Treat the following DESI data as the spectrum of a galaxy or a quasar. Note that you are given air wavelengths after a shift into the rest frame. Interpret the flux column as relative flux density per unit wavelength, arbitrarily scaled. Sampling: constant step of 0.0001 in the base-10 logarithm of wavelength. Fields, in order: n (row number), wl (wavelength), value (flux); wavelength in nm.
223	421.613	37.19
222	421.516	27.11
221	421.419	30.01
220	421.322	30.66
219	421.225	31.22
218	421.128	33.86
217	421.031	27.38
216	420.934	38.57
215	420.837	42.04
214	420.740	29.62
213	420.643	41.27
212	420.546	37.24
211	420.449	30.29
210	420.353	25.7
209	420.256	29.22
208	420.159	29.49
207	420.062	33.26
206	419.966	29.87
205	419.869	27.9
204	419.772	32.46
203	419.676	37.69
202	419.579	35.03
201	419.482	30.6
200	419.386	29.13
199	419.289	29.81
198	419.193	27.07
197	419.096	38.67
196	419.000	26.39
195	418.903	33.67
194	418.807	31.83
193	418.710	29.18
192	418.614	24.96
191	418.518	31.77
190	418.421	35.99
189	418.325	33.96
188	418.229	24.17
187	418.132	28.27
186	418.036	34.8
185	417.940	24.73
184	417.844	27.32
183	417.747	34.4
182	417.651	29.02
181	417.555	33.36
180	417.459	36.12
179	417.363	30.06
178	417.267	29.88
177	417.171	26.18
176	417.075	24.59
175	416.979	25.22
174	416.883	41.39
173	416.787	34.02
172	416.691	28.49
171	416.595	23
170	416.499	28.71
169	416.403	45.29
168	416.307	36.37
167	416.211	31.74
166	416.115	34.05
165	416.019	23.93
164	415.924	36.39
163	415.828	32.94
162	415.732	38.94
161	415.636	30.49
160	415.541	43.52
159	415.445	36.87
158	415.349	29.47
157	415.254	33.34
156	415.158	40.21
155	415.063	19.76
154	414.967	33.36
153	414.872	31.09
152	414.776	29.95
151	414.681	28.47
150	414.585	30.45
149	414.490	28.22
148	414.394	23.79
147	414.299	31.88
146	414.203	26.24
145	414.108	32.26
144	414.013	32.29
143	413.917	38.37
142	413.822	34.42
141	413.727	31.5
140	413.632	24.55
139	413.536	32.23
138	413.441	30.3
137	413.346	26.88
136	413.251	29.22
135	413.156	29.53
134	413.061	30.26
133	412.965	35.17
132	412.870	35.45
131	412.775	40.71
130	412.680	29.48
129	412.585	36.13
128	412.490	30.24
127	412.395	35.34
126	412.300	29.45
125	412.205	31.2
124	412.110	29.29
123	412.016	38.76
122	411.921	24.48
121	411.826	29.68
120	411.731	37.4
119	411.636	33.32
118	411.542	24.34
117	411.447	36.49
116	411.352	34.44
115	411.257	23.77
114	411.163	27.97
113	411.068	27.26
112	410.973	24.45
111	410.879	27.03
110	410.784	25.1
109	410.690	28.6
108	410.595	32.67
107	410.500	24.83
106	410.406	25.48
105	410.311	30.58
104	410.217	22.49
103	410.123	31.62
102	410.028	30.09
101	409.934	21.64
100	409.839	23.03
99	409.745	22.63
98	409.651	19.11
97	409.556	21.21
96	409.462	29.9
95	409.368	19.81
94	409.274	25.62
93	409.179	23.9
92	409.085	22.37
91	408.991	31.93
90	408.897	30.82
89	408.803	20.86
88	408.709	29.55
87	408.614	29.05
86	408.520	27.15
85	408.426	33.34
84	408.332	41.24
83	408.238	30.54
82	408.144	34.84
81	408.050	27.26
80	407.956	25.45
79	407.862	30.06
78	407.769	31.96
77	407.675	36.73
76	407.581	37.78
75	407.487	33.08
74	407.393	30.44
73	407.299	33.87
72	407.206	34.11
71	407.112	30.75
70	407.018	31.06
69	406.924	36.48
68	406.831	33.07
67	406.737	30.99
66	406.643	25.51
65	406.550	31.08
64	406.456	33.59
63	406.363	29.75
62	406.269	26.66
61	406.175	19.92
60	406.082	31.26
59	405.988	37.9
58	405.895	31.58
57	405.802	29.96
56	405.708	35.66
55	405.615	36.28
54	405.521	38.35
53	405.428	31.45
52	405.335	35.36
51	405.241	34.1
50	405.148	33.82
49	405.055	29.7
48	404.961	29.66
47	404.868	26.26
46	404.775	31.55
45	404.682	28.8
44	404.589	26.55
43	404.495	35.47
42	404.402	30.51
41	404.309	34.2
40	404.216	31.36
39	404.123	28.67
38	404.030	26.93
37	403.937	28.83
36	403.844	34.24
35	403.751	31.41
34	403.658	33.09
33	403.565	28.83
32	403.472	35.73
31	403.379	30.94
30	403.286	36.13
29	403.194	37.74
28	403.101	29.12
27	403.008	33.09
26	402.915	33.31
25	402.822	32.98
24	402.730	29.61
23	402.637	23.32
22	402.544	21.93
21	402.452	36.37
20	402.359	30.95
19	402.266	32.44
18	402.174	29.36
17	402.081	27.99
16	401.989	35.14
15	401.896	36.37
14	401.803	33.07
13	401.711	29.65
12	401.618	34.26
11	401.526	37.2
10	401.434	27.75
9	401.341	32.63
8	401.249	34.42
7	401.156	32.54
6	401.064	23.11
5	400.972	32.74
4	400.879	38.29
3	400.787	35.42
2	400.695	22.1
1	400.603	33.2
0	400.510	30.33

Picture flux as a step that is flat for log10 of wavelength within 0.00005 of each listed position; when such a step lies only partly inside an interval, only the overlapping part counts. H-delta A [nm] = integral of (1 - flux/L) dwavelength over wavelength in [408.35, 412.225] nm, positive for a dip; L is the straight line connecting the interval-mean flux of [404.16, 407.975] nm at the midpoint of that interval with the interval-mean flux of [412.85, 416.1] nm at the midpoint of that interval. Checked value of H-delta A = 0.48 nm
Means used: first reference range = 31.8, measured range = 27.7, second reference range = 31.5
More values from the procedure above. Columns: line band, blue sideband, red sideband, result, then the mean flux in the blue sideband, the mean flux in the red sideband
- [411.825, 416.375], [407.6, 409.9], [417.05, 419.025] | -0.42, 27.9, 30.1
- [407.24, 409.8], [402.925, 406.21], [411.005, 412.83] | 0.23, 31.9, 31.5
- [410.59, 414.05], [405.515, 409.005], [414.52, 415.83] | 0.14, 31.5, 32.7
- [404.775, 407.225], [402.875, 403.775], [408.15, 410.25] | -0.12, 33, 26.9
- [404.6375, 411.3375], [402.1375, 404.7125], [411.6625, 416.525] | 0.45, 31.2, 32.2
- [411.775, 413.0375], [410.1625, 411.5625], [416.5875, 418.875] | -0.19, 27.8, 30.3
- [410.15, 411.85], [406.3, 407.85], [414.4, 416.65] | 0.19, 32.4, 32.3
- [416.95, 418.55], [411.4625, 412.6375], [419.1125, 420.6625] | 0.08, 31.8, 31.6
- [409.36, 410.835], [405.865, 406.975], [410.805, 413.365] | 0.25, 30.6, 31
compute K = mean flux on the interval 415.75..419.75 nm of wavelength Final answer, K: 31.3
